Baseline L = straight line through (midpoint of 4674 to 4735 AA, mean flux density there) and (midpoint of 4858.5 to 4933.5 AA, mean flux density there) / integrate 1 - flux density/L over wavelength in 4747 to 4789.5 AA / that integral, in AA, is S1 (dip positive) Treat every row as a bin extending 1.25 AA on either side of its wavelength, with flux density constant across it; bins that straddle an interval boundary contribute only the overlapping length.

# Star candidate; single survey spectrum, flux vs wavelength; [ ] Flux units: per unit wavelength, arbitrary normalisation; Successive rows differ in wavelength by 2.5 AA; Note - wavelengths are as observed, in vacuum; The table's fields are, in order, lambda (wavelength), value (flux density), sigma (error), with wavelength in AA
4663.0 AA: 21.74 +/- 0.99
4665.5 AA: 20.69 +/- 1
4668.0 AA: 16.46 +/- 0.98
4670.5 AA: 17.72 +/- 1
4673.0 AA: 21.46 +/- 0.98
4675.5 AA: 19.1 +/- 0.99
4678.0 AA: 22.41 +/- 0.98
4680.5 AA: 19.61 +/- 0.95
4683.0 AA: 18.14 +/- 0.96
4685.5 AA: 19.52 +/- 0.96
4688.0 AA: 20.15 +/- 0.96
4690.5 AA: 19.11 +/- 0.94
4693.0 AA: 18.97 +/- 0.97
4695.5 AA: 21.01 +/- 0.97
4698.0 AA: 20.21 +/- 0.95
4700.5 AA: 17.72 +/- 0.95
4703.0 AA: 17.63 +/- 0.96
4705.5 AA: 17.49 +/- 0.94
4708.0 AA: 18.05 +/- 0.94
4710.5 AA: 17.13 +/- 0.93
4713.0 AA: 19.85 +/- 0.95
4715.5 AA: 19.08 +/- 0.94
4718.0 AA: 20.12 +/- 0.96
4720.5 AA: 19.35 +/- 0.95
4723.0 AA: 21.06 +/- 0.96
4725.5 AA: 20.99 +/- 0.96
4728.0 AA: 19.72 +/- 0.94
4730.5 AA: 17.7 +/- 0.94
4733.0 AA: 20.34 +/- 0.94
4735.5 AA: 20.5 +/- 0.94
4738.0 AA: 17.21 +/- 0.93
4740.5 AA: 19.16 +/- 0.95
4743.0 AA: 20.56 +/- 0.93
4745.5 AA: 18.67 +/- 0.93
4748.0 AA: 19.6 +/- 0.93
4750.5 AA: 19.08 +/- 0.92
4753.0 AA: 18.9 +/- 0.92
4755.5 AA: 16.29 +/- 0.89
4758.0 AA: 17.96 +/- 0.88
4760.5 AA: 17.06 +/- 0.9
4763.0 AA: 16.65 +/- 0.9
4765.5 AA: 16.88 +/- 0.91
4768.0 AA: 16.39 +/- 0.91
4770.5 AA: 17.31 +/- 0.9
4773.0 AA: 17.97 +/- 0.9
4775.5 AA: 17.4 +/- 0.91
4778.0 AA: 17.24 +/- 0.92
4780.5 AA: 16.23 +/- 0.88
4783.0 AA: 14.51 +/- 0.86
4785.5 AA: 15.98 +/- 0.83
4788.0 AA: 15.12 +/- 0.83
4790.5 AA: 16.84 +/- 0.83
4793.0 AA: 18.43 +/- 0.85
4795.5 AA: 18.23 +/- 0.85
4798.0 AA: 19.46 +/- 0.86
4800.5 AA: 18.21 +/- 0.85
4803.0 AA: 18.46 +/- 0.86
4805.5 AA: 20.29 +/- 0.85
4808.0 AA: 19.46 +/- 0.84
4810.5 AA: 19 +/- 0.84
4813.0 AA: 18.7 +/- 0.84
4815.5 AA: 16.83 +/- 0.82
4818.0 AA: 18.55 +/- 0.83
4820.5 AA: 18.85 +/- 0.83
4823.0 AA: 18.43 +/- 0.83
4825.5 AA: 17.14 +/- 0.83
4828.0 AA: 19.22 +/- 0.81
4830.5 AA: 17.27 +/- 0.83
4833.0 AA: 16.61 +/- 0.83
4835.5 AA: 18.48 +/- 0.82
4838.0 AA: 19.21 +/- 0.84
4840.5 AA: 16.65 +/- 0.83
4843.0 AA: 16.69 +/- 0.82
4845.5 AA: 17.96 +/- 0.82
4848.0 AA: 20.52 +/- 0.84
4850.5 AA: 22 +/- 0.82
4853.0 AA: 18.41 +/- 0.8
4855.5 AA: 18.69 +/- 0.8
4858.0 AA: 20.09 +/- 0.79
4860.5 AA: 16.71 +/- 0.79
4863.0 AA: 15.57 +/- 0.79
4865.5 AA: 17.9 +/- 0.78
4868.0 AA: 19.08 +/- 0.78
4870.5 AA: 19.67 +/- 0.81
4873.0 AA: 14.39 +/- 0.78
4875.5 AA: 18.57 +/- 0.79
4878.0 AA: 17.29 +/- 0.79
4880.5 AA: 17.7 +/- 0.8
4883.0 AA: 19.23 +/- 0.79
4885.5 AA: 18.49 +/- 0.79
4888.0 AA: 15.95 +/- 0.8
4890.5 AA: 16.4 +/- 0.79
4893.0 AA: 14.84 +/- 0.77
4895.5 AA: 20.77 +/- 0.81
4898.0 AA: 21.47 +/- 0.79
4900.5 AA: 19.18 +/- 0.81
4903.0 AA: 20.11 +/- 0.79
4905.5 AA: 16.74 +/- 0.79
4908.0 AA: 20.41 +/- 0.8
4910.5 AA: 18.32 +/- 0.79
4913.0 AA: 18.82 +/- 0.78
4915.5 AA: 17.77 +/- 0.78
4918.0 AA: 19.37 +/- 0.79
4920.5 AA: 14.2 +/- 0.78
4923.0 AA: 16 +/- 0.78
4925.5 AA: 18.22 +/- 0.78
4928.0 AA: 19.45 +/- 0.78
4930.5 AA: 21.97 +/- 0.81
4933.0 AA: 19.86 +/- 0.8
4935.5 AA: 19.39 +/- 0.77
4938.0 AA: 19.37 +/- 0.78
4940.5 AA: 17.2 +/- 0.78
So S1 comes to 4.25 AA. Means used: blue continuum 19.4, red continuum 18.2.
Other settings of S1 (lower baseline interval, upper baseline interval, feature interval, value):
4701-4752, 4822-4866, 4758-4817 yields 3.56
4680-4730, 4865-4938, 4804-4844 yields 1.01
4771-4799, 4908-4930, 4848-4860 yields -1.45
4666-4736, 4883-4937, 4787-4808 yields 0.76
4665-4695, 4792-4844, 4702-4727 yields 0.08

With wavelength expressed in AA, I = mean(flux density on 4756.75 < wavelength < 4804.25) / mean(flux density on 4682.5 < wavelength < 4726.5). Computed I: 0.9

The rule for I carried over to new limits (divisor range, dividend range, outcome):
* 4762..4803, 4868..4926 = 1.05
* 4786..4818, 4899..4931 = 1.01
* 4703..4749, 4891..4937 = 0.97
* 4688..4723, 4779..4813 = 0.93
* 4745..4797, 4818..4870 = 1.06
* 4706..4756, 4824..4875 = 0.94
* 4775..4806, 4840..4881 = 1.05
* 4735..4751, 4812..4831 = 0.95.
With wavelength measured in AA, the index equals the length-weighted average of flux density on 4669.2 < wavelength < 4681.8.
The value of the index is 20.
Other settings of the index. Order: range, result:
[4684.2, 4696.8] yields 19.7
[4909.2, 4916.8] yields 18.3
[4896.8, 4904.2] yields 20.2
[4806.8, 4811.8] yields 19.2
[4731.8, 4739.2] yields 19.4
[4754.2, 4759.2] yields 17.1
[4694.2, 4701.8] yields 19.6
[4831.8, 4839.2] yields 18.1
